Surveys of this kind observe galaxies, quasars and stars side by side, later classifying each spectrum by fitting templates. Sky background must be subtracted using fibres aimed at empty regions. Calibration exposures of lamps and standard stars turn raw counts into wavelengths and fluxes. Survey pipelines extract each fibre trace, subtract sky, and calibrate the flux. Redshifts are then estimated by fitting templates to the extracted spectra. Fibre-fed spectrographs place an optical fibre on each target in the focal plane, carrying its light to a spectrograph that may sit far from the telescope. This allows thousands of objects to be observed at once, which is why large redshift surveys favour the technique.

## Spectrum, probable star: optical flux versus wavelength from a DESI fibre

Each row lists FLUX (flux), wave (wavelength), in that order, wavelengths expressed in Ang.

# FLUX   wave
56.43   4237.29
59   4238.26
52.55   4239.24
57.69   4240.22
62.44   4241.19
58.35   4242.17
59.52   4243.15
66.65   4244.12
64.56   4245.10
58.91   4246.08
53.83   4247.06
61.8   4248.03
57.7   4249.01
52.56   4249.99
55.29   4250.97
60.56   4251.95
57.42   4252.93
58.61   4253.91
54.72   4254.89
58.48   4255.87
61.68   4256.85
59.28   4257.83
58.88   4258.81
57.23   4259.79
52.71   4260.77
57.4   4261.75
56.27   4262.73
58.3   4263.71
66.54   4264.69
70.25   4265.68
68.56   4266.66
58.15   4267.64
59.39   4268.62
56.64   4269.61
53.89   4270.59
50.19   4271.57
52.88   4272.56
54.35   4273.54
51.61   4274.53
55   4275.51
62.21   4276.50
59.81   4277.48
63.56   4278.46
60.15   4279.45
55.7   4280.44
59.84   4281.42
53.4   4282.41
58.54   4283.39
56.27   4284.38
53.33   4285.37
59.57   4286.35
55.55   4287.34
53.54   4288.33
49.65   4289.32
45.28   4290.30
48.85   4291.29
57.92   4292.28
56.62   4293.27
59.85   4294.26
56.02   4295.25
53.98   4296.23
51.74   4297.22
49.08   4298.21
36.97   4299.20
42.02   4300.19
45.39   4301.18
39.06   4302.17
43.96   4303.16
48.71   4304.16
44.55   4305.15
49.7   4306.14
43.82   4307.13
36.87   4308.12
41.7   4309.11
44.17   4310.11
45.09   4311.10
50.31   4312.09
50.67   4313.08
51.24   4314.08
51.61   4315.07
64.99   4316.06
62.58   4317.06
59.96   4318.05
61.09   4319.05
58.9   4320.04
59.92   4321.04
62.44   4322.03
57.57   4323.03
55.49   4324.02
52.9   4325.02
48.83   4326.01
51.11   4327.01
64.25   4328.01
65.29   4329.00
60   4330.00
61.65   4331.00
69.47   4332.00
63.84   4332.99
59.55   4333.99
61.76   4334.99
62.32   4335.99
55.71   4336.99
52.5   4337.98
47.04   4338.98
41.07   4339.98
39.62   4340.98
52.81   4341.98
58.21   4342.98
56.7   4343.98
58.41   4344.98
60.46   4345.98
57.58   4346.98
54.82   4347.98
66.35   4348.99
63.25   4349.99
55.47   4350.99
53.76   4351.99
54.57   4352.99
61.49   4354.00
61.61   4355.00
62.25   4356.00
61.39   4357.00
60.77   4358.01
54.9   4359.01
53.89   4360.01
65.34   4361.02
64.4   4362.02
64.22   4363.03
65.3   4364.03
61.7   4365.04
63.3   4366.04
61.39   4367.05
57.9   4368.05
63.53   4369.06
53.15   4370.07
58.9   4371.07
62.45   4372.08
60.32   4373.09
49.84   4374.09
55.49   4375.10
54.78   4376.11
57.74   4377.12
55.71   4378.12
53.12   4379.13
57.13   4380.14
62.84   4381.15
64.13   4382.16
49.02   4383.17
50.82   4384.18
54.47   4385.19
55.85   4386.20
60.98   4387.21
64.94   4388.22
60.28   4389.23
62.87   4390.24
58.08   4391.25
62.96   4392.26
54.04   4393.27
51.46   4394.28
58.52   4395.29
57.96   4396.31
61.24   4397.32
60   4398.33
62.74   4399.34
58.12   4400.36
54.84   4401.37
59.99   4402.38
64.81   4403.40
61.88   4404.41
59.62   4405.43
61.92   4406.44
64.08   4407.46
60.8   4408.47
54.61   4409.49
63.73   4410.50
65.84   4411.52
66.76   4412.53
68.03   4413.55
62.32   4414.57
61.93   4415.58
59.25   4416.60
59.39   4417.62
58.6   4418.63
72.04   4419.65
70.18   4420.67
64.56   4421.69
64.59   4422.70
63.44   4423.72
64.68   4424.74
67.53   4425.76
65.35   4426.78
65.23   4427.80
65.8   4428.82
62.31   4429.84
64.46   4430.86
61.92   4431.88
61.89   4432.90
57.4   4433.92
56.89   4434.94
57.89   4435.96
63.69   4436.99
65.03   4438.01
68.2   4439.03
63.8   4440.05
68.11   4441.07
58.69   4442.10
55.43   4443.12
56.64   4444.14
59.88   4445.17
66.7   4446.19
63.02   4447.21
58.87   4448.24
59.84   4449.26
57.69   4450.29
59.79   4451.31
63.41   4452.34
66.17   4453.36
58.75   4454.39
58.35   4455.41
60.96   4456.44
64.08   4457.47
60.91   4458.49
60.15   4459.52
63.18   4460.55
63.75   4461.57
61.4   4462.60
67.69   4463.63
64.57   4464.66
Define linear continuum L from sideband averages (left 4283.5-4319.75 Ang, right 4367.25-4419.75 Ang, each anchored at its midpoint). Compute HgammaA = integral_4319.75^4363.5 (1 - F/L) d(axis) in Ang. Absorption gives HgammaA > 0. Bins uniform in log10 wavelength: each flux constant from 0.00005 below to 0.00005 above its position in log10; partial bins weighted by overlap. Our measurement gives -2.9 Ang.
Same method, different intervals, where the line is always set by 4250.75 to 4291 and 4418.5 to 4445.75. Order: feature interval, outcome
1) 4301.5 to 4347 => 4.1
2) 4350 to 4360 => 0.3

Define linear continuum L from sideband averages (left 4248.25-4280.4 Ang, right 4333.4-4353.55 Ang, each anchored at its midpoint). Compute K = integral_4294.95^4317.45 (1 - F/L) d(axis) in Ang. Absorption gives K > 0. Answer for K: 3.53 Ang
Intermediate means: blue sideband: 58.1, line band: 47.9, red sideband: 55.6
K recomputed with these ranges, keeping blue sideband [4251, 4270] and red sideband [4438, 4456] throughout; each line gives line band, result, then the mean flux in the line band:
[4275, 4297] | 1.35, 56.1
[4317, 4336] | 0.11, 59.8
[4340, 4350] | 0.76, 55.7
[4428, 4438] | -0.05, 61.6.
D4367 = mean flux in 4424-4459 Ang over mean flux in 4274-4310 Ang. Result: 1.20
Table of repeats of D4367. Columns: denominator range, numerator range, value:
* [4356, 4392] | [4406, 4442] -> 1.08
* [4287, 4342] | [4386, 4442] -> 1.18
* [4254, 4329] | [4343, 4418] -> 1.09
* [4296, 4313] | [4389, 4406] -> 1.32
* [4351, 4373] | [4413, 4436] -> 1.05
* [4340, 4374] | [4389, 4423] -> 1.05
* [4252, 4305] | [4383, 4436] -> 1.11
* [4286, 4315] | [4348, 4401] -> 1.21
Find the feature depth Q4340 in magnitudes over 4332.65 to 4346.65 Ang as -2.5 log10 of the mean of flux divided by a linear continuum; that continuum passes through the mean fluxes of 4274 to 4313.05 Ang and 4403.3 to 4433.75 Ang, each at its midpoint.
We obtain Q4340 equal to 0.02 mag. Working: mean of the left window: 51.3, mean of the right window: 63.5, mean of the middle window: 54.9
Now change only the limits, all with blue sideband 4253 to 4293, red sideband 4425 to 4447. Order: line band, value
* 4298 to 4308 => 0.30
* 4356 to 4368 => -0.02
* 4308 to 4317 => 0.18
